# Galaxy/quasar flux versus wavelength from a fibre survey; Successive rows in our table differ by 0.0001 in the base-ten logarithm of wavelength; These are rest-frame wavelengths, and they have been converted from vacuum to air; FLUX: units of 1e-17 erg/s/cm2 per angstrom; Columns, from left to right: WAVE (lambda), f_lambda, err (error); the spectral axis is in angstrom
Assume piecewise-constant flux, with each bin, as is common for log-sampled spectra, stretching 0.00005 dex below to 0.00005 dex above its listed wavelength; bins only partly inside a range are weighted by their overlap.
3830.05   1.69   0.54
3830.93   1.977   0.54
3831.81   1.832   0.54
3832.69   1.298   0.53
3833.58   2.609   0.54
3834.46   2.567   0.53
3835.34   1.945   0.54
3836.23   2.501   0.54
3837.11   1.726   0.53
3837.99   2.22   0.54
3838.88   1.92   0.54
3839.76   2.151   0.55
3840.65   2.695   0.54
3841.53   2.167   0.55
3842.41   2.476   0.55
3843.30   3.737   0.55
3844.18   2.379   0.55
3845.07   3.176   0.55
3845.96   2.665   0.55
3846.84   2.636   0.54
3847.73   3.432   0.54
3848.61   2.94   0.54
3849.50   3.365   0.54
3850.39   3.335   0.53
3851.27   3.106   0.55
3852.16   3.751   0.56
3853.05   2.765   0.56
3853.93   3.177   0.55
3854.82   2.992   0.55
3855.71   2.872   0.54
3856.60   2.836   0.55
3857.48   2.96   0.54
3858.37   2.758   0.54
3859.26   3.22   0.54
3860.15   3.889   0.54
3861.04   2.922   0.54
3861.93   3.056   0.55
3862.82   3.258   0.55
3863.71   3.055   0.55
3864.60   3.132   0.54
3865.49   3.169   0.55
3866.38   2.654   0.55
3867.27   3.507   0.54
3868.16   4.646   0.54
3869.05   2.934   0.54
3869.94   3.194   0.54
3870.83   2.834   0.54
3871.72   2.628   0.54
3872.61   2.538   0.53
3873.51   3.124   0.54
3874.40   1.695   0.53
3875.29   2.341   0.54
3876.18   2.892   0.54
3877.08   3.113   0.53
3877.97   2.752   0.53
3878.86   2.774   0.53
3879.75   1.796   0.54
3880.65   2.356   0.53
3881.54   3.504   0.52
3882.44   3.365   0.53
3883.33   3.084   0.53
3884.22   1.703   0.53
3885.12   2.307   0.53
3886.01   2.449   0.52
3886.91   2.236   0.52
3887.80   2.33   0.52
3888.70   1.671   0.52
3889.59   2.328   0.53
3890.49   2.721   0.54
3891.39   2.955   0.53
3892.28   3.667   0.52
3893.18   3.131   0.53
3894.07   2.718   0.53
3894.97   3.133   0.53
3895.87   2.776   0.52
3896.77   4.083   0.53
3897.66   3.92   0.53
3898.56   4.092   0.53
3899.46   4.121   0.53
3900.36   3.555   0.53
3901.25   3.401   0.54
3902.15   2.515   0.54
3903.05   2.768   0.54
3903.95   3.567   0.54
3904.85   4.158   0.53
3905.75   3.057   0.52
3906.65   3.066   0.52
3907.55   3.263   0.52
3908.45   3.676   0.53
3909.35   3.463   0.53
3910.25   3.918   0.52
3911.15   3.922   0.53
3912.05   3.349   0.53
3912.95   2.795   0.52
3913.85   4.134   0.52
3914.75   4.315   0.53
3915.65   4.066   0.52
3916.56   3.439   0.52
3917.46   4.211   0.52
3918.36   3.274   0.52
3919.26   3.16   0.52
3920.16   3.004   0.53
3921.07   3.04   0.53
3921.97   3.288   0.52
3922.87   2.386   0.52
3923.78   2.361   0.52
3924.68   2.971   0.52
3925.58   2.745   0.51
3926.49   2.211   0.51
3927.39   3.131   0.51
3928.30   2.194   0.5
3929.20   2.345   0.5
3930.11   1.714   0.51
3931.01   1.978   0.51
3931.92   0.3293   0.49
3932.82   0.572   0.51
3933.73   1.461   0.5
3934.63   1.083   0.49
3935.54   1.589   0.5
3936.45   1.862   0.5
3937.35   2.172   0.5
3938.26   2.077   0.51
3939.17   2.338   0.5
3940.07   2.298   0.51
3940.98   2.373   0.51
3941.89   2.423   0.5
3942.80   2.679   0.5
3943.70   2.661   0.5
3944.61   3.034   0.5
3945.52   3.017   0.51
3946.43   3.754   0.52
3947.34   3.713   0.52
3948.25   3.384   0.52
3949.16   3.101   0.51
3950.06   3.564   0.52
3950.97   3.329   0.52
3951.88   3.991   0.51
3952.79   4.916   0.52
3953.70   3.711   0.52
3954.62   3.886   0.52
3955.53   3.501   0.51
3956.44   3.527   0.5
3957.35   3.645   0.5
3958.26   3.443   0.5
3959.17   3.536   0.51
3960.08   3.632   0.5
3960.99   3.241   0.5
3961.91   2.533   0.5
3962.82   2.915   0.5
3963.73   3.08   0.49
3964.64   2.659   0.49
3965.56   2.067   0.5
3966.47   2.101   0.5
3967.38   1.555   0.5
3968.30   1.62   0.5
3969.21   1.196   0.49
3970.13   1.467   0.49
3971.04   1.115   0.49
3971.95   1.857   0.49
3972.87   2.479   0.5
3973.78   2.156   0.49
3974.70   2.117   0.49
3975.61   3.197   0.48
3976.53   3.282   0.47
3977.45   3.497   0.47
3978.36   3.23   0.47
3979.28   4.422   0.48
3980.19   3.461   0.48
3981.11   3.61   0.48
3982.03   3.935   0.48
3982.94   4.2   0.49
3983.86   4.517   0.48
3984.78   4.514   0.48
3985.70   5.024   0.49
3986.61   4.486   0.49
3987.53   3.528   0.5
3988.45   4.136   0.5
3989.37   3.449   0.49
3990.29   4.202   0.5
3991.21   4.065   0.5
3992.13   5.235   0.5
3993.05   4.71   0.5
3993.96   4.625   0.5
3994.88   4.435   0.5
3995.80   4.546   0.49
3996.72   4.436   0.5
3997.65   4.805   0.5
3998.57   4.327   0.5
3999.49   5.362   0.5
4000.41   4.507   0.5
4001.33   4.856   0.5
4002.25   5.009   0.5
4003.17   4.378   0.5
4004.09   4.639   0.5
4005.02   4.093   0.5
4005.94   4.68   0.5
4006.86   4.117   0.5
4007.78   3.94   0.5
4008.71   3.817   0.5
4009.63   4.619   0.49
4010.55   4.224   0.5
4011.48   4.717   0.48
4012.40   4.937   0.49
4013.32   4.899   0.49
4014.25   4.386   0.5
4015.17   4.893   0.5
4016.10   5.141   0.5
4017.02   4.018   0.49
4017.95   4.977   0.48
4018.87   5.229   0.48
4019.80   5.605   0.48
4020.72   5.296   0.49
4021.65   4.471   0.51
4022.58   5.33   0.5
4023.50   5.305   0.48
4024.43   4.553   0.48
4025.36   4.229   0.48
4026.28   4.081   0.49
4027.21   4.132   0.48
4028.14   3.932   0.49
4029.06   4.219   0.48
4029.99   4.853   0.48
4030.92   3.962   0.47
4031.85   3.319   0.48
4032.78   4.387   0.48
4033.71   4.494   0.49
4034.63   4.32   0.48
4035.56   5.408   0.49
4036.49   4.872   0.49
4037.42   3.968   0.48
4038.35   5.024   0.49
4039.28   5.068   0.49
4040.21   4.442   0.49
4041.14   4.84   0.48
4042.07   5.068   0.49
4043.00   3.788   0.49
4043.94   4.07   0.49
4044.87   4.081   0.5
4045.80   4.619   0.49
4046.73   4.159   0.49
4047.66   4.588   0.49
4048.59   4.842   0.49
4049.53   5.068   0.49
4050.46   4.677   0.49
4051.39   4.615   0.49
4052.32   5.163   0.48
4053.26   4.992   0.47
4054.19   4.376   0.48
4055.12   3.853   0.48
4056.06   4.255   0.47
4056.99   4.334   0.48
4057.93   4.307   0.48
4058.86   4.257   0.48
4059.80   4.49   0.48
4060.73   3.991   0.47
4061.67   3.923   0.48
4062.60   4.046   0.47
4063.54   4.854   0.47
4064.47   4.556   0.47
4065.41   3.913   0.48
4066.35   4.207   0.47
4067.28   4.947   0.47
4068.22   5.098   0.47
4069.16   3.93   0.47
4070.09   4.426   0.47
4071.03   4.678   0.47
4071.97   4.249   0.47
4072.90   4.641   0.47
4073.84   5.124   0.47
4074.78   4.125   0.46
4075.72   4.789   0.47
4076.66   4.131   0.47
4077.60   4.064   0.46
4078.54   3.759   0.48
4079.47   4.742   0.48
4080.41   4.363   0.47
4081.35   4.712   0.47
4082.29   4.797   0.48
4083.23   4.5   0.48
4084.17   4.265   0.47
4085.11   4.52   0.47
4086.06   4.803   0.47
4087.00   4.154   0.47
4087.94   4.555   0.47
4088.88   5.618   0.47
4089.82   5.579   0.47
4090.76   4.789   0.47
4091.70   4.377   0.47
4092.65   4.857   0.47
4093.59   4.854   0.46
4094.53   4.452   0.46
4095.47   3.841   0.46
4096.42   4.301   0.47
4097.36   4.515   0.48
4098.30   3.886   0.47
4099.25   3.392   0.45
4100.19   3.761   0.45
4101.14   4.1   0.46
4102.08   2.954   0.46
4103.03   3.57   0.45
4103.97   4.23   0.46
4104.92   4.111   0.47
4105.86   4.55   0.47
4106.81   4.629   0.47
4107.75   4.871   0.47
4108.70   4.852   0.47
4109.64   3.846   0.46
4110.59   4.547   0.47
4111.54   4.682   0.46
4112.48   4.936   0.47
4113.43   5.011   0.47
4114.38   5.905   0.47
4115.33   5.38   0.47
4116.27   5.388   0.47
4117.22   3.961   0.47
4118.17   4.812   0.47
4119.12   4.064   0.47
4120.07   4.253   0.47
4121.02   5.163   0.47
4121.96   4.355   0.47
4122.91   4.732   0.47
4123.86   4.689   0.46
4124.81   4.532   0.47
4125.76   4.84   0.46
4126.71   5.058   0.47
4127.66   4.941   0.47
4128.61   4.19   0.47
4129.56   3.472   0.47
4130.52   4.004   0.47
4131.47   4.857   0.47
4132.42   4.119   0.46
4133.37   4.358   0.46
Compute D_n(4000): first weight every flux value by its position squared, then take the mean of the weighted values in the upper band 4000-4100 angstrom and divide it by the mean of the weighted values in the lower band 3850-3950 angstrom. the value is 1.7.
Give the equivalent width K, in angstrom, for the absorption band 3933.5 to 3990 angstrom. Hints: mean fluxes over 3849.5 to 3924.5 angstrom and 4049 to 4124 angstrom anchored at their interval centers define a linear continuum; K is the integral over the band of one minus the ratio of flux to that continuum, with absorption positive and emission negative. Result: 9.6 angstrom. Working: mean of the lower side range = 3.1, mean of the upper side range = 4.49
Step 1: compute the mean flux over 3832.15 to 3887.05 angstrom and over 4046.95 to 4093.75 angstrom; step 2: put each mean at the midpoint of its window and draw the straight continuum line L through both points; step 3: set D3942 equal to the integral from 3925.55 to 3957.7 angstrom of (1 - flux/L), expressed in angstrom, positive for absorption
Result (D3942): 7.5 angstrom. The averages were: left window 2.8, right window 4.53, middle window 2.67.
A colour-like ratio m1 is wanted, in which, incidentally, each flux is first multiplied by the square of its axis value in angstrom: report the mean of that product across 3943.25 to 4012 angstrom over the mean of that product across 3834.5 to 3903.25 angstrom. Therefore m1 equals 1.33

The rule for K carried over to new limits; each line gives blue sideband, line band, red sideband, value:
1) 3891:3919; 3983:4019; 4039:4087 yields -3.8 angstrom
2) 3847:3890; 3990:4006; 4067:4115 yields -3.3 angstrom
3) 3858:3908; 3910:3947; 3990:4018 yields 9.2 angstrom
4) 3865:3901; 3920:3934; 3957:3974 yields 2.3 angstrom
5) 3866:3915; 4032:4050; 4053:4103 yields -1.9 angstrom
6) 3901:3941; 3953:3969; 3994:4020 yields 2.8 angstrom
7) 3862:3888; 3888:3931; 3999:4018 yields 1.1 angstrom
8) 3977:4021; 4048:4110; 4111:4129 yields 3.3 angstrom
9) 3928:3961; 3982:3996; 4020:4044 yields -2.7 angstrom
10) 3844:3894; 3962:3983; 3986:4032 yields 7.6 angstrom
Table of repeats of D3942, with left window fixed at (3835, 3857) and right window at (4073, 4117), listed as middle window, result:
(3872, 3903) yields 2.0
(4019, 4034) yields -1.9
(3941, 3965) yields 1.3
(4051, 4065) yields -0.5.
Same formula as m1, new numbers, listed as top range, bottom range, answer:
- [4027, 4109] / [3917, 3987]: 1.64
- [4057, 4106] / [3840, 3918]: 1.57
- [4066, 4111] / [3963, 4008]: 1.27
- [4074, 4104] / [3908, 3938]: 1.74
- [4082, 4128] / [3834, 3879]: 1.79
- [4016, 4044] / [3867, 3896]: 1.79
